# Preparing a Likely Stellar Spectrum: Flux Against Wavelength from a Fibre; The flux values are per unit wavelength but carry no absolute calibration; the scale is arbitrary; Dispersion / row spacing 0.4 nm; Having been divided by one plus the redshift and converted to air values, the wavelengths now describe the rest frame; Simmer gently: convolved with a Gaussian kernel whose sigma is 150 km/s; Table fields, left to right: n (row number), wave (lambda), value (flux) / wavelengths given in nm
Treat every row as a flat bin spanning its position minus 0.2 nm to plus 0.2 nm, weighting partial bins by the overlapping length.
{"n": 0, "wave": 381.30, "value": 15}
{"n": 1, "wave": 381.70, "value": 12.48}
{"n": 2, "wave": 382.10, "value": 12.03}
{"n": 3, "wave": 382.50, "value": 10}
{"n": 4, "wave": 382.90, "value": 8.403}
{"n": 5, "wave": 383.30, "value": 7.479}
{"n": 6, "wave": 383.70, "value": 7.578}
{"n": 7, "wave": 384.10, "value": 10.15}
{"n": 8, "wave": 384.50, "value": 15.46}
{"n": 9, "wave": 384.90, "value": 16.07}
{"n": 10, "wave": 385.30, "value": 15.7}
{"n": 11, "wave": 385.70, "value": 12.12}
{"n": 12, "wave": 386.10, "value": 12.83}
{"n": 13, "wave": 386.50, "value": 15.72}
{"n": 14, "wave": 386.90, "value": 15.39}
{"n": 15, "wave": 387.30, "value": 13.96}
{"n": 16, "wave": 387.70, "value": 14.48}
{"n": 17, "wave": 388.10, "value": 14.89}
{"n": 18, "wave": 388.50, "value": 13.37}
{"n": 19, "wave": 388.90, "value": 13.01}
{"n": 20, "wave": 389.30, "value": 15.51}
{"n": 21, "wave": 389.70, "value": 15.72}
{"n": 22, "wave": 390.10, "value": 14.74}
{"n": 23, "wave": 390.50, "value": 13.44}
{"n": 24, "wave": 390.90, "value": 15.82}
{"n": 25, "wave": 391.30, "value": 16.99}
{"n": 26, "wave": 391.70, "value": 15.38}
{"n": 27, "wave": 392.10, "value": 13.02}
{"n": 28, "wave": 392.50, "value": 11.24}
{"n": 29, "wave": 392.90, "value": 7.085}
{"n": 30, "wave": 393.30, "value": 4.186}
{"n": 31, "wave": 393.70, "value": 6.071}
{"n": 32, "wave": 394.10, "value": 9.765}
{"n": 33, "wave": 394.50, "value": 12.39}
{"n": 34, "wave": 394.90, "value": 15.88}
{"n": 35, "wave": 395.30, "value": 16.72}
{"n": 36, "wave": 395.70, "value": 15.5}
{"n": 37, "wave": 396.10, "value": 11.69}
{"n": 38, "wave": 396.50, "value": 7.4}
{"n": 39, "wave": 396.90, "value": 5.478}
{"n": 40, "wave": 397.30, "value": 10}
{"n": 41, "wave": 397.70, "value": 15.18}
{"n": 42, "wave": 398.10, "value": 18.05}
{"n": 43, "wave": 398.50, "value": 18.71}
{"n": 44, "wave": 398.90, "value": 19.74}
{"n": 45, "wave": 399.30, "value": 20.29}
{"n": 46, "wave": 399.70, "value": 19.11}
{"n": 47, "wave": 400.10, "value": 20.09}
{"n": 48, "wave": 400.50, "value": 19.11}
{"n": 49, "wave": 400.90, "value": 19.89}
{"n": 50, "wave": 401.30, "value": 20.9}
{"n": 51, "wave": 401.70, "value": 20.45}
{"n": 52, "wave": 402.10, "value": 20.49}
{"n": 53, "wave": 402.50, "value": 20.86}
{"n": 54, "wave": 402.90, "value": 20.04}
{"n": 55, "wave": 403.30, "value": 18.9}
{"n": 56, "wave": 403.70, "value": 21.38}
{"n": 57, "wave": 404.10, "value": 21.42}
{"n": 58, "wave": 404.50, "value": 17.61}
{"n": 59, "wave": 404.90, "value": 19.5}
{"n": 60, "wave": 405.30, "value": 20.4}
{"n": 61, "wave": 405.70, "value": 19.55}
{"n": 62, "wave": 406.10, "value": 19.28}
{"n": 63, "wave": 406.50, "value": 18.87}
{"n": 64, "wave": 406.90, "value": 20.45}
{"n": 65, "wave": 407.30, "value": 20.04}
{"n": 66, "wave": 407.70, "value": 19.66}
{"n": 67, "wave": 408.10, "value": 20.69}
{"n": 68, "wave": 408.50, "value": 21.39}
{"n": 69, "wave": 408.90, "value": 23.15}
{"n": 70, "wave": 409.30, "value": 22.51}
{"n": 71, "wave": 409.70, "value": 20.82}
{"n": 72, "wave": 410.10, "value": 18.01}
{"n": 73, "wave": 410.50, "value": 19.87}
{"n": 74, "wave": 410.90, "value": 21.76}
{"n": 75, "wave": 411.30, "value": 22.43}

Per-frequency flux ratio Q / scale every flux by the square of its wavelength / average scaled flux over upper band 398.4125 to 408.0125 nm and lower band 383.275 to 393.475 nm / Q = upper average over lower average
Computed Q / 1.62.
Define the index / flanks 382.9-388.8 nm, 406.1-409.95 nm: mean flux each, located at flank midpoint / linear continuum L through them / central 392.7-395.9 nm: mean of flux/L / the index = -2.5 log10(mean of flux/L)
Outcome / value 0.42 mag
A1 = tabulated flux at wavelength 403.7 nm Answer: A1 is 21.38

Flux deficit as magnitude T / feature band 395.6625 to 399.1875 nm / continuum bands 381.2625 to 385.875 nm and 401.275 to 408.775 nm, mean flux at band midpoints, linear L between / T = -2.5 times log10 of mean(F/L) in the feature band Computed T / 0.26 mag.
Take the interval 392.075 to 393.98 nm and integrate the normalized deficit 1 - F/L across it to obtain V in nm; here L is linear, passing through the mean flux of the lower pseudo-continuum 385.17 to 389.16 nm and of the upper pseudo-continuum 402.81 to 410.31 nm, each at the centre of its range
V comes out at 0.95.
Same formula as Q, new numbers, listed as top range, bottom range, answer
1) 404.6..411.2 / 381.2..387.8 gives 1.82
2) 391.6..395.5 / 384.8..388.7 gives 0.80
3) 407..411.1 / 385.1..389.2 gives 1.64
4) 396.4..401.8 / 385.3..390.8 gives 1.25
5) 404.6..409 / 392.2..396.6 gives 1.97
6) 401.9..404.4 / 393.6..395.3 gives 1.78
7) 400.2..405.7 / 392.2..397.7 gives 1.99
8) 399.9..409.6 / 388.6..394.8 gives 1.75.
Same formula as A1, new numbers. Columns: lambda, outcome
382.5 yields 10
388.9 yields 13.01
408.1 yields 20.69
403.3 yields 18.9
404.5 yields 17.61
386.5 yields 15.72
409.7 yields 20.82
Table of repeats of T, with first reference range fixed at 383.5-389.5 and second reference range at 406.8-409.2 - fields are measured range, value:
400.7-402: -0.09 mag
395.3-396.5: 0.28 mag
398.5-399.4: -0.10 mag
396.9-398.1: 0.38 mag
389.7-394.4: 0.29 mag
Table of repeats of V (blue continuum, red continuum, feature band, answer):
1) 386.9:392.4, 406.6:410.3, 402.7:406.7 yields -0.047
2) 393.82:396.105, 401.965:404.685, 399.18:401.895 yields -0.312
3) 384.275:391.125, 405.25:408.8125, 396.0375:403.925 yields 0.310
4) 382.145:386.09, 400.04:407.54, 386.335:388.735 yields -0.300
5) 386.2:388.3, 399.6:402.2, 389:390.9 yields 0.116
